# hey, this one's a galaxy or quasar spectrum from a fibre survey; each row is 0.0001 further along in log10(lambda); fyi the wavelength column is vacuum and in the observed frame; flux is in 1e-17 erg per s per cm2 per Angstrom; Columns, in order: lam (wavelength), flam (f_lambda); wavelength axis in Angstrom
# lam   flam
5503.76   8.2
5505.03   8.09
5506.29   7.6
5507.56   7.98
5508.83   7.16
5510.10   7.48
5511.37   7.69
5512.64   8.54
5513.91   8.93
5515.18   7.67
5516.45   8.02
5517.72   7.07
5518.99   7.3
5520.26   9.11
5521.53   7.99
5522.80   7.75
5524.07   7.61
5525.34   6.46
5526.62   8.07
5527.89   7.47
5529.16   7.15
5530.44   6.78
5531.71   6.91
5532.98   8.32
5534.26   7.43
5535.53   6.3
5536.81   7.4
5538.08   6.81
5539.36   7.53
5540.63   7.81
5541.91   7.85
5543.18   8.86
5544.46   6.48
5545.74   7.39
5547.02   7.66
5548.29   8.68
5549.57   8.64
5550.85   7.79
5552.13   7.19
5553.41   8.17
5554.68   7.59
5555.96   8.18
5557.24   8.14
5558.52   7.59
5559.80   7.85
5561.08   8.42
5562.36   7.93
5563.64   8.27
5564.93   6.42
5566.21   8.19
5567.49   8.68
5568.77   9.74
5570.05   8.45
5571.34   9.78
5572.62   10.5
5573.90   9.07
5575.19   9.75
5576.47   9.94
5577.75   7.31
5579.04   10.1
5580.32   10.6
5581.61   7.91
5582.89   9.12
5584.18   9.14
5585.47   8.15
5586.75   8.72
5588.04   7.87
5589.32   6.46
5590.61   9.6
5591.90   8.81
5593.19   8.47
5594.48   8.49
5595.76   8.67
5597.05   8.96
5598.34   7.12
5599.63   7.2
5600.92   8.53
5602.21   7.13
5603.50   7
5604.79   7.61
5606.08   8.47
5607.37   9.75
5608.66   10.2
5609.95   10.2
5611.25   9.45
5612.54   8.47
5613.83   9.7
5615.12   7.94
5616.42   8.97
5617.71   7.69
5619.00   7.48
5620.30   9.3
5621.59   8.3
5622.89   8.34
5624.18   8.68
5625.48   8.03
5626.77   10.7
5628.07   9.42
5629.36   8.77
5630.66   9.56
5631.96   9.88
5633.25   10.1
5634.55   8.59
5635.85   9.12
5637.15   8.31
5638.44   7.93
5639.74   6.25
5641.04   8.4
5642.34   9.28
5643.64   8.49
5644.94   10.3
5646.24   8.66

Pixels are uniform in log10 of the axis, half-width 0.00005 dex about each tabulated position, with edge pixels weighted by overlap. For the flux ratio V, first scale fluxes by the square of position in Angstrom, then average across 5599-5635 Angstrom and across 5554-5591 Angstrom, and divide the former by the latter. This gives 1.0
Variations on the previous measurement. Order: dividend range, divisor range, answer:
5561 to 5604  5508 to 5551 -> 1.14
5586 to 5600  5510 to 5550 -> 1.10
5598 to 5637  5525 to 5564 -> 1.17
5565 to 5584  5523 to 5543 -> 1.26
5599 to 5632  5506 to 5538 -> 1.19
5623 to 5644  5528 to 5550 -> 1.22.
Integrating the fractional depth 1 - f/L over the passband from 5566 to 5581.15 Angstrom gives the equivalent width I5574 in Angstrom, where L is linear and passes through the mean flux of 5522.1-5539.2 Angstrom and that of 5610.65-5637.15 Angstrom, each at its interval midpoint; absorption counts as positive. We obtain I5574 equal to -2.5 Angstrom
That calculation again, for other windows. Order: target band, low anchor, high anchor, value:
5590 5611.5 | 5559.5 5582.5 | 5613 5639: 0.72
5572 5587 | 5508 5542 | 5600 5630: -1.74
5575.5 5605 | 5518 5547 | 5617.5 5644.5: -0.75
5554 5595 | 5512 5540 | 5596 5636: -2.03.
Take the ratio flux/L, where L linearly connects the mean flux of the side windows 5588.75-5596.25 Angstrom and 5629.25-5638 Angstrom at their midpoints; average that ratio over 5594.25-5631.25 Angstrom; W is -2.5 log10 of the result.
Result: 0.02 mag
